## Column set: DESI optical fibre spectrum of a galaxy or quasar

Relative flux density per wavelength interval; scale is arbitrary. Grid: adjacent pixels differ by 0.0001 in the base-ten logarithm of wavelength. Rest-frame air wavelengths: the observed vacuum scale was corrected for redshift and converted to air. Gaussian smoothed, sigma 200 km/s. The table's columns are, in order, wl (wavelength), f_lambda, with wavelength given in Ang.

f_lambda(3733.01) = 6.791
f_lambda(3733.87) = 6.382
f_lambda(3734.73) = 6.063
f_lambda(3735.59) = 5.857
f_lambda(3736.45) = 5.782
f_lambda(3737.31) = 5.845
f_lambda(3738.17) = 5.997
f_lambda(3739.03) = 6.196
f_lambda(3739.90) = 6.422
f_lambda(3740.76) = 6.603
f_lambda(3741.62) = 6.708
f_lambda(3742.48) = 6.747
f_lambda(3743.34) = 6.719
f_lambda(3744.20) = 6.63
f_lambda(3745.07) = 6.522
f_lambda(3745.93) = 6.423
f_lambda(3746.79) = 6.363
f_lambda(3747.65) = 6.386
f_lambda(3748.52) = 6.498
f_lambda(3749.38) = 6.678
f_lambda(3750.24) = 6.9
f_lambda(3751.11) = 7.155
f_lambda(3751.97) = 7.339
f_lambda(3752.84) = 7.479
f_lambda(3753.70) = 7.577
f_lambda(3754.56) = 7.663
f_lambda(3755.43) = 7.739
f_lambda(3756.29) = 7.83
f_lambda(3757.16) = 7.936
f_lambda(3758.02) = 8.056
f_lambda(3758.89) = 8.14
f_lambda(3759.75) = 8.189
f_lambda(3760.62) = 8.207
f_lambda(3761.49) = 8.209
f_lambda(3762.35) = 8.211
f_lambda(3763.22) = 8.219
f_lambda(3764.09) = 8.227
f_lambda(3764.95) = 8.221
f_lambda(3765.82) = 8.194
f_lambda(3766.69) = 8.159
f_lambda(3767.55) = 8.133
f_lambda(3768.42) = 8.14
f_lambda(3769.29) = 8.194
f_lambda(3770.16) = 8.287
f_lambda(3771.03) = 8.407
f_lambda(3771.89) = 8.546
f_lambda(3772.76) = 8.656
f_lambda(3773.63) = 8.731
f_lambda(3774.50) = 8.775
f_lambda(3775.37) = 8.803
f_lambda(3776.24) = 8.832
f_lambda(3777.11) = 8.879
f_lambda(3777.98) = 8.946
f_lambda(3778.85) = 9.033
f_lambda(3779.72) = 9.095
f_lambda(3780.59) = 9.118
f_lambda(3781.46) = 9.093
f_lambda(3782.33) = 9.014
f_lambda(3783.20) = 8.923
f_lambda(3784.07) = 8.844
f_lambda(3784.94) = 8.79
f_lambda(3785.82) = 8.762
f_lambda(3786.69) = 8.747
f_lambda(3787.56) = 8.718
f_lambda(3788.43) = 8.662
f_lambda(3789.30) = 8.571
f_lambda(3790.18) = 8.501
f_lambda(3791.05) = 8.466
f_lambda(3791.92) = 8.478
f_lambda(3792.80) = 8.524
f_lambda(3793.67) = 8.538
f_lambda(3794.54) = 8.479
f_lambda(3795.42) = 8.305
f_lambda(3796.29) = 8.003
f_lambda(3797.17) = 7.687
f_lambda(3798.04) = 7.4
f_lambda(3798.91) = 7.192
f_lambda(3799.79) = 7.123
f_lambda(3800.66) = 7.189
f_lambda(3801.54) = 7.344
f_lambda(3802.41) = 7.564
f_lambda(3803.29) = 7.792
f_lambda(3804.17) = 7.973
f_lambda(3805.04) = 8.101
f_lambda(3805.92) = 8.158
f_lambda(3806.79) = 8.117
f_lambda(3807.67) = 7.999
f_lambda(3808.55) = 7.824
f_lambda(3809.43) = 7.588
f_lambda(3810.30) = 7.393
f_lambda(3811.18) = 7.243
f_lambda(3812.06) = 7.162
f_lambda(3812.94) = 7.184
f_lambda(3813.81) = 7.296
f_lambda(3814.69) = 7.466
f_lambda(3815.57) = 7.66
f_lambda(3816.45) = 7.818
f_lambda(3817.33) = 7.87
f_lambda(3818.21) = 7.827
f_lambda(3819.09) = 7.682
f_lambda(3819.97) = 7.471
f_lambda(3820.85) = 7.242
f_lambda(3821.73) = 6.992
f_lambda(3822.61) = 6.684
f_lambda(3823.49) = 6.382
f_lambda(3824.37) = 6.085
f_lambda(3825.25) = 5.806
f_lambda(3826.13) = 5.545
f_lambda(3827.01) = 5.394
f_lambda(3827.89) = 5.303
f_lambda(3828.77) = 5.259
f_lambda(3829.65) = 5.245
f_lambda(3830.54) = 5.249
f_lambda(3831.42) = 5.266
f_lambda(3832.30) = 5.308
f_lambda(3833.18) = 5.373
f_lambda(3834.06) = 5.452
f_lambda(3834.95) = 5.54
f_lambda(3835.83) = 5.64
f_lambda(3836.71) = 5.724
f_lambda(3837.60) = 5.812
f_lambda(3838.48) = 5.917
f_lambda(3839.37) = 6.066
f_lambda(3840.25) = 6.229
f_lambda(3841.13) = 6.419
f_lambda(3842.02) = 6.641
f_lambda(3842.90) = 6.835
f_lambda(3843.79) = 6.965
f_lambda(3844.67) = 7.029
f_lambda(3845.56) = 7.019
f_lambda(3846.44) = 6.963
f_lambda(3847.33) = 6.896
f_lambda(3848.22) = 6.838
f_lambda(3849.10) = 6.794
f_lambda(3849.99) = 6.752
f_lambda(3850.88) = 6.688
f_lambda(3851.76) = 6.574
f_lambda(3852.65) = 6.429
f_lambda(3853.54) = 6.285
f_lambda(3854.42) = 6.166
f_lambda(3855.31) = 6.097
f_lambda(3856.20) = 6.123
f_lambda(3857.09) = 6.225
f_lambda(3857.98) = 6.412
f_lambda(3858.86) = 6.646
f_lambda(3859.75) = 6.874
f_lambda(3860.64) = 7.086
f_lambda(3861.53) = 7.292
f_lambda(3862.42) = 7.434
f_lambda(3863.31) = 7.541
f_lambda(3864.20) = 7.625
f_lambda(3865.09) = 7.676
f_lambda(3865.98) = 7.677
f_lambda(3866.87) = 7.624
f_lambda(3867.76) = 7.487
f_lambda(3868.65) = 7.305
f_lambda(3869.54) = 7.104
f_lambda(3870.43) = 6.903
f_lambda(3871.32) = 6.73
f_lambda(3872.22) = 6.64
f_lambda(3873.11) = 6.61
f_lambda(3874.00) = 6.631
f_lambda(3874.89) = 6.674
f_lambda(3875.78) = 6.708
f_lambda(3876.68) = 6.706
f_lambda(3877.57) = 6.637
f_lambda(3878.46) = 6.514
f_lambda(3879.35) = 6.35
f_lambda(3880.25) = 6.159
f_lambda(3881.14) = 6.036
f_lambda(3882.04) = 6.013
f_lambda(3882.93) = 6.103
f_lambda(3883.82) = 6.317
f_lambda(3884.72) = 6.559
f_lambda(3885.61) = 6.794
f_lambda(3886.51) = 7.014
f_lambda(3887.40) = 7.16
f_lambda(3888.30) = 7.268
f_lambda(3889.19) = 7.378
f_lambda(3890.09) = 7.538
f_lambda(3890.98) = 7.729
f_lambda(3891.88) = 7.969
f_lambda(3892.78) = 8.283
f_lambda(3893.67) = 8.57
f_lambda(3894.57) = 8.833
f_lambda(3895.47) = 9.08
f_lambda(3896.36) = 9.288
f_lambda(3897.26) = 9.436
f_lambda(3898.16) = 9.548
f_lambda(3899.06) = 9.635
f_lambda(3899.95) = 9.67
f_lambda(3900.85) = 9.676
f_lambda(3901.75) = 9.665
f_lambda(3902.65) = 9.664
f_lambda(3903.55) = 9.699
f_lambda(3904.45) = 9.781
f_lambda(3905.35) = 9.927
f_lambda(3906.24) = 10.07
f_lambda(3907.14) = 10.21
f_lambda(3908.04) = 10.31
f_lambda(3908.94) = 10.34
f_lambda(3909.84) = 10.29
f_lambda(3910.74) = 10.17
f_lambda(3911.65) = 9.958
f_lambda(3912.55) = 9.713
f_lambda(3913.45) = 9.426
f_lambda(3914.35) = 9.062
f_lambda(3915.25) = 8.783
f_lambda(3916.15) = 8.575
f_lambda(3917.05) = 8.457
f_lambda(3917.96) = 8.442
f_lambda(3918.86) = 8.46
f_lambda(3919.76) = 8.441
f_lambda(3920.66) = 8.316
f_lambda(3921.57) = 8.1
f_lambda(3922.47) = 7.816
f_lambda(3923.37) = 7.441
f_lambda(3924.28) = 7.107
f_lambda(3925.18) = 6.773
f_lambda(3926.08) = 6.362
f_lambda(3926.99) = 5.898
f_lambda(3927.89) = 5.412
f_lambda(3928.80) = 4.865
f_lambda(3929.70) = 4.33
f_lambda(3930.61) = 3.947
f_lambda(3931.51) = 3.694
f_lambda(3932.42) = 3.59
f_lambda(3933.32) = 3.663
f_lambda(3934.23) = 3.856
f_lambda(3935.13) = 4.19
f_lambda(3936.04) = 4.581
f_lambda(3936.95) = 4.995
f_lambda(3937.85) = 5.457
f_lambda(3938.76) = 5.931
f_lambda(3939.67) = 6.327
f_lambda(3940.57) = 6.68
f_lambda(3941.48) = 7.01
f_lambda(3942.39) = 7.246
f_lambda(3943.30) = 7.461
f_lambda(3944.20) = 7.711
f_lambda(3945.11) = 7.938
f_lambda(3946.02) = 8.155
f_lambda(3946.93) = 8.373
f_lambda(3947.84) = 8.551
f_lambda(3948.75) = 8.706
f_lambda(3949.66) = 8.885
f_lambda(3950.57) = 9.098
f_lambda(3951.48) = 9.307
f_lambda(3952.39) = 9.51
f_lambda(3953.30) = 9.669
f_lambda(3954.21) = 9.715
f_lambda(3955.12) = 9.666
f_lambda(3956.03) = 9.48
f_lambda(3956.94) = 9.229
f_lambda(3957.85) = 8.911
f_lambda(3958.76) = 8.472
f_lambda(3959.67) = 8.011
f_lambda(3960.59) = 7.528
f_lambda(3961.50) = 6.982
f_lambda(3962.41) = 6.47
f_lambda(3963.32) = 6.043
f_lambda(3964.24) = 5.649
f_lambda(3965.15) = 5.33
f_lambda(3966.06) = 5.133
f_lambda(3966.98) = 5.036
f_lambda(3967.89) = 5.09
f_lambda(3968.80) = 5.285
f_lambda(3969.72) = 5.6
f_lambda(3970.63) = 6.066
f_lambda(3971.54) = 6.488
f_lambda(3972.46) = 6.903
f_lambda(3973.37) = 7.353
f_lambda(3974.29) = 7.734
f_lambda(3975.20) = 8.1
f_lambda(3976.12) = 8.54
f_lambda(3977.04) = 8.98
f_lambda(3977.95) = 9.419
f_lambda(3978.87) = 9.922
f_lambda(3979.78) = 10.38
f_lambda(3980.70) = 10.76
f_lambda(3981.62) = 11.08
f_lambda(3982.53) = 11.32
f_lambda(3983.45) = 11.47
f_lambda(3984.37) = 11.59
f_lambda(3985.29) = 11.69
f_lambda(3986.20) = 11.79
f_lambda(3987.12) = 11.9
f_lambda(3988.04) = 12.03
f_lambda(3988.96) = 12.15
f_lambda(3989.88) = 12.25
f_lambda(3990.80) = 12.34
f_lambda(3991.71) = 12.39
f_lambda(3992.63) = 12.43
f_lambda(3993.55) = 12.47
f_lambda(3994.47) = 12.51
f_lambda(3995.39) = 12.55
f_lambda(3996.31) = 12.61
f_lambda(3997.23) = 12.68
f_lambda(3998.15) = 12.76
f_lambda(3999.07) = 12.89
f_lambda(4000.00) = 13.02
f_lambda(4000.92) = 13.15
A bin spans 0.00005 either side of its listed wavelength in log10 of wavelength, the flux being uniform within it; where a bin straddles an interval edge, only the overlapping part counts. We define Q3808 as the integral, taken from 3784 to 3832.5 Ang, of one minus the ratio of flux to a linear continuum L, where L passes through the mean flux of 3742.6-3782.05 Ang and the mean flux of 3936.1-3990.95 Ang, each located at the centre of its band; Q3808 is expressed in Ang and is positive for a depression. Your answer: 3.8 Ang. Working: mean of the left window 7.94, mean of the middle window 7.41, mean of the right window 8.37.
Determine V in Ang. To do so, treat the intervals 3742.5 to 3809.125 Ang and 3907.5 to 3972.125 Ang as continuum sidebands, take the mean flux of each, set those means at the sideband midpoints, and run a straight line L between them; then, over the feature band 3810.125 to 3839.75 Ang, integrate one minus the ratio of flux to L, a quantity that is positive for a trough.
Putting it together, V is 5.4 Ang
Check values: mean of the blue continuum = 8.04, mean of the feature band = 6.38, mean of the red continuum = 7.29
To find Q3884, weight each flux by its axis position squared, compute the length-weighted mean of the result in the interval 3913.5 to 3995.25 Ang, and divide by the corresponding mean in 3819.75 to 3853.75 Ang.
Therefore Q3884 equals 1.38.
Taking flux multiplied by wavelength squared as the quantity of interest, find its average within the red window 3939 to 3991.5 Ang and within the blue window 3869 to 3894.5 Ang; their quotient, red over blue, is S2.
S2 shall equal 1.29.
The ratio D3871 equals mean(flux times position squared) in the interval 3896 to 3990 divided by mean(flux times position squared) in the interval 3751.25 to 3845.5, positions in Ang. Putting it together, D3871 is 1.2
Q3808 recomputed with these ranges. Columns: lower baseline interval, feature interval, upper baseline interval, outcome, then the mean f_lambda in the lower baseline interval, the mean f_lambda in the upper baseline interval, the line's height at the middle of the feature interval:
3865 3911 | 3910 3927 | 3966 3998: 0.5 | 8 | 9.92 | 8.63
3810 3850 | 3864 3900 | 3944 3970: -2.0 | 6.49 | 7.72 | 6.99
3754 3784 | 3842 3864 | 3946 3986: 4.3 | 8.44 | 8.34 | 8.4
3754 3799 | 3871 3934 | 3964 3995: 9.0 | 8.42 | 9.37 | 9.01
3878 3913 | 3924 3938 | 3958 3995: 6.2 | 8.48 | 9.03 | 8.72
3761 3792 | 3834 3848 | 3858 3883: 2.0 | 8.6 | 6.89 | 7.43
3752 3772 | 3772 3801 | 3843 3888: -2.8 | 8.06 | 6.78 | 7.76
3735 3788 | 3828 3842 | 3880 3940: 3.7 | 7.79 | 7.62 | 7.71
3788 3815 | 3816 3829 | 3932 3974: 1.8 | 7.85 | 6.99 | 7.73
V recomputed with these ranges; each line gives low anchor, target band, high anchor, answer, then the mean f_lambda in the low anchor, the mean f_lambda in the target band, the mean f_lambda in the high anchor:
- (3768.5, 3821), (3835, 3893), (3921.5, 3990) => 8.7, 8.17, 6.76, 7.67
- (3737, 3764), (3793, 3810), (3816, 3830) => -2.7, 7.17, 7.82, 6.55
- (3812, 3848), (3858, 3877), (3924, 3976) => -1.6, 6.43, 7.08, 6.78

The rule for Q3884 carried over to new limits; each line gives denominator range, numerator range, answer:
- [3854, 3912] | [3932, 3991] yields 1.08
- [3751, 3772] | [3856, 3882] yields 0.91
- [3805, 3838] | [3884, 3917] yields 1.41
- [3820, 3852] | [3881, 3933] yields 1.34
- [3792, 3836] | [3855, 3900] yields 1.07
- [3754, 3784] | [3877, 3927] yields 1.06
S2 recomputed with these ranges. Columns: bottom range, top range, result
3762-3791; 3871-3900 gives 0.91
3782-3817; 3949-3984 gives 1.11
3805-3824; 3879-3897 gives 1.02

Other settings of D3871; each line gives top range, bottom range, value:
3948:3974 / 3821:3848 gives 1.32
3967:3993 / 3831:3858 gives 1.64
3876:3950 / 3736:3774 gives 1.11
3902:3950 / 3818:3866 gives 1.22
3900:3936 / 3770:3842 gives 1.10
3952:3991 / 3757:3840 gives 1.26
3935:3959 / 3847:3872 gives 1.19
